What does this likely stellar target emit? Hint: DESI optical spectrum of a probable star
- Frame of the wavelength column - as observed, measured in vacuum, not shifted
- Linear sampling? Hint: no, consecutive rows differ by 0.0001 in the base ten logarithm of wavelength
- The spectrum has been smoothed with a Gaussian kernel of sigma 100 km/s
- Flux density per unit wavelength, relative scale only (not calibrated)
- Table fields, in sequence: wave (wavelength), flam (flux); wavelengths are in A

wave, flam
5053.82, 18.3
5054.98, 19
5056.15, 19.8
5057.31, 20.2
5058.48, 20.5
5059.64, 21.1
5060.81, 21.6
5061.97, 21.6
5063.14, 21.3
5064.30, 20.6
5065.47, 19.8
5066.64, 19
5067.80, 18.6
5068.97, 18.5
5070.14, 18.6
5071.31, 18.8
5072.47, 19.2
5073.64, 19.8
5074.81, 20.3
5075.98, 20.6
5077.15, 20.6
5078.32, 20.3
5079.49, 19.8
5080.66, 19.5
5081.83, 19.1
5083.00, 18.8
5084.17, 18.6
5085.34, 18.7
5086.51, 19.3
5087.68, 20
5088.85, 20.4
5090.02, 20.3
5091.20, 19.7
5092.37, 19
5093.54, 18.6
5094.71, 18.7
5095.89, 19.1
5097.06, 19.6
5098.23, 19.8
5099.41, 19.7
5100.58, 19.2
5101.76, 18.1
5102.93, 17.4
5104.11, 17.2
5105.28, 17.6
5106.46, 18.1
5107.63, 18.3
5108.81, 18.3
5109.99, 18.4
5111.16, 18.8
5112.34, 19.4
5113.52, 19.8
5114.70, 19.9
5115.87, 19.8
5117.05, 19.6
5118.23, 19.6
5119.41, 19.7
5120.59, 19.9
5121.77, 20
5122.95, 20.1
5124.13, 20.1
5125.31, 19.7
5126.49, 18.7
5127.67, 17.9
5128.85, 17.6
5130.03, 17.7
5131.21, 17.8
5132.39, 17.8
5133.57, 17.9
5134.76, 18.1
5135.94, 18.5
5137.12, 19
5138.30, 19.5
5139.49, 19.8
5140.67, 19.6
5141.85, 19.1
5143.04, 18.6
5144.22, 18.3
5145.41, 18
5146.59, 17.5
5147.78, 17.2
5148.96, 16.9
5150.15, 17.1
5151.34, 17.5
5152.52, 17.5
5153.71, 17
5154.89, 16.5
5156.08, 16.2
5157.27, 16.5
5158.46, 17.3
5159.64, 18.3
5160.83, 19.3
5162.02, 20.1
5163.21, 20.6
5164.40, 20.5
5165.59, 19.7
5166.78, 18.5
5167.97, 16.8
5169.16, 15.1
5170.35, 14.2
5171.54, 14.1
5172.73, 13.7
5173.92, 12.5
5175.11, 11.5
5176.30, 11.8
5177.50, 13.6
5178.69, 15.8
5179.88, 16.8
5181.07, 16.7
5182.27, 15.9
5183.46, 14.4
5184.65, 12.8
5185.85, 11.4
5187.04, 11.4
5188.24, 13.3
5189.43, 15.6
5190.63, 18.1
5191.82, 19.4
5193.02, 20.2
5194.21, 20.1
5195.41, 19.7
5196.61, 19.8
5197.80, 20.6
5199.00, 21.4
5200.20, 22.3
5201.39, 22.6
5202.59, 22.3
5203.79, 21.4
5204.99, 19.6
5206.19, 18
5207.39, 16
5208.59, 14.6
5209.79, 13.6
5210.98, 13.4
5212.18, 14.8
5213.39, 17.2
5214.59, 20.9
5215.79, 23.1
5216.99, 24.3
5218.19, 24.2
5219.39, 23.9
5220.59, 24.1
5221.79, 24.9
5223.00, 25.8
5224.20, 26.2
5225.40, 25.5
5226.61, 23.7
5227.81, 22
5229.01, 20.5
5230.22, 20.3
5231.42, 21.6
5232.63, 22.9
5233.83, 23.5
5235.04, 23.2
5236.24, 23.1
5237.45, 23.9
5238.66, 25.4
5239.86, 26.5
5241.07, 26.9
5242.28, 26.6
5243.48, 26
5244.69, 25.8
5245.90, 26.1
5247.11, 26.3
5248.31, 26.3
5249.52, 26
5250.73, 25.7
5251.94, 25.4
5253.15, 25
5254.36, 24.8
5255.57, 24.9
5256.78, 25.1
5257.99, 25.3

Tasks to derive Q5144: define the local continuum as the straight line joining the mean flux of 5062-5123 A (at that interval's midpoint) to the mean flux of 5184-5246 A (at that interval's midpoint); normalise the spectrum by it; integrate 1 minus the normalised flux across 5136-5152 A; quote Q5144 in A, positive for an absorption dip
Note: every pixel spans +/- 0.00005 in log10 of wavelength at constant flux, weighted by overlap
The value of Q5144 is 1.34 A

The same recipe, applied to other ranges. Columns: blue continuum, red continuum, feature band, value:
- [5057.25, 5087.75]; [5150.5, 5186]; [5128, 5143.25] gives -1.00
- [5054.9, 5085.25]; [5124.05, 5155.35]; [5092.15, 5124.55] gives -0.27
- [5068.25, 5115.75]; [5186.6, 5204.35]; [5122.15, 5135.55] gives 0.48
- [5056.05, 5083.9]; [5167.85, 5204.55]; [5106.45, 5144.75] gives -1.31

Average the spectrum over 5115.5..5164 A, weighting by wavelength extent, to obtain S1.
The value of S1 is 18.5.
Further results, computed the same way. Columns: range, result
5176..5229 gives 19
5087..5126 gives 19.2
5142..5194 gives 16.4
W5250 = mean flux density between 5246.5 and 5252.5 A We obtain 26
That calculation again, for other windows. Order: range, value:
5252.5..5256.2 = 24.9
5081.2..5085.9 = 18.8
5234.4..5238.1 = 23.4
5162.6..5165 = 20.5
